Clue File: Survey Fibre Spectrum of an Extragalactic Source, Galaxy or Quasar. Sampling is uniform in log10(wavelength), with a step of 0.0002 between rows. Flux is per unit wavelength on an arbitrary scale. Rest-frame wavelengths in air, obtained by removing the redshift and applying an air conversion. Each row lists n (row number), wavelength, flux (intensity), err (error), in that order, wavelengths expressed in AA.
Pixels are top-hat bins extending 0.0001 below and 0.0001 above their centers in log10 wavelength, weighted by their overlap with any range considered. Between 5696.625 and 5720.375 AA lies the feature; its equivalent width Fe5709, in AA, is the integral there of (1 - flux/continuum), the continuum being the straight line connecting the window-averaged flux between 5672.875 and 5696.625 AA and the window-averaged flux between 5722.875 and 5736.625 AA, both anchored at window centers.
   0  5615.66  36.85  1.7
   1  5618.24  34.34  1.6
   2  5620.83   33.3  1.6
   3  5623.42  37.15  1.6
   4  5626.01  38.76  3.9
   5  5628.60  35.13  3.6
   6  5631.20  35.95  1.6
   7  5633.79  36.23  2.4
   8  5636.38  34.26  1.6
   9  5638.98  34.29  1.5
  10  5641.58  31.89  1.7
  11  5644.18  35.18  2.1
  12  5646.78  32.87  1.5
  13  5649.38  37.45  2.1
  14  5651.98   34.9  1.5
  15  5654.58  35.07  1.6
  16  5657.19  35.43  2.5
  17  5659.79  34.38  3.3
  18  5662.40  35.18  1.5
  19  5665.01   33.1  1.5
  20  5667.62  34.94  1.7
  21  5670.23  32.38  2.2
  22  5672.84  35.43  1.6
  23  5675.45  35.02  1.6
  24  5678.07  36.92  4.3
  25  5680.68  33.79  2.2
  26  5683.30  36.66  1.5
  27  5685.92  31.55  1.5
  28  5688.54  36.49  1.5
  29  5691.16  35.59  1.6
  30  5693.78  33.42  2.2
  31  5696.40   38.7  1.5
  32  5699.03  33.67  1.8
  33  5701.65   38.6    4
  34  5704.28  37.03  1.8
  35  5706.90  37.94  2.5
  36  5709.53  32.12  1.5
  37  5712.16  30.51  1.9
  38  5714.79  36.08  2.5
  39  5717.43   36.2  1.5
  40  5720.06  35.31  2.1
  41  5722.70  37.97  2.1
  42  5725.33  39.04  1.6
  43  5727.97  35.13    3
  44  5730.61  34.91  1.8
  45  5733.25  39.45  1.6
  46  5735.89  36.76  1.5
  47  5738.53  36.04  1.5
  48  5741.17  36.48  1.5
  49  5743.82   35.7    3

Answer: 0.52 AA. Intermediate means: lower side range 35.2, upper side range 37.2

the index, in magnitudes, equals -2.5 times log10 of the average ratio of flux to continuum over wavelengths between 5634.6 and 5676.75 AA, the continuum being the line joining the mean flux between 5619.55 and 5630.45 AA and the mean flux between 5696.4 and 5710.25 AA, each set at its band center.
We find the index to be 0.05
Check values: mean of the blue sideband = 36.1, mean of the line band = 34.5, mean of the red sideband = 36.3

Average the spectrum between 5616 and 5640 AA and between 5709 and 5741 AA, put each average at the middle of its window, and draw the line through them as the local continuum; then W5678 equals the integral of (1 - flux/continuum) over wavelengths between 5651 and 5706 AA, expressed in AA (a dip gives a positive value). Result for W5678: 0.9 AA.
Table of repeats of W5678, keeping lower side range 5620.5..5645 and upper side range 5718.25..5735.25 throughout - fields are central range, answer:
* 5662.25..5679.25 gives 0.6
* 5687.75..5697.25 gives 0.1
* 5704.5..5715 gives 0.7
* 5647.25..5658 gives 0.0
